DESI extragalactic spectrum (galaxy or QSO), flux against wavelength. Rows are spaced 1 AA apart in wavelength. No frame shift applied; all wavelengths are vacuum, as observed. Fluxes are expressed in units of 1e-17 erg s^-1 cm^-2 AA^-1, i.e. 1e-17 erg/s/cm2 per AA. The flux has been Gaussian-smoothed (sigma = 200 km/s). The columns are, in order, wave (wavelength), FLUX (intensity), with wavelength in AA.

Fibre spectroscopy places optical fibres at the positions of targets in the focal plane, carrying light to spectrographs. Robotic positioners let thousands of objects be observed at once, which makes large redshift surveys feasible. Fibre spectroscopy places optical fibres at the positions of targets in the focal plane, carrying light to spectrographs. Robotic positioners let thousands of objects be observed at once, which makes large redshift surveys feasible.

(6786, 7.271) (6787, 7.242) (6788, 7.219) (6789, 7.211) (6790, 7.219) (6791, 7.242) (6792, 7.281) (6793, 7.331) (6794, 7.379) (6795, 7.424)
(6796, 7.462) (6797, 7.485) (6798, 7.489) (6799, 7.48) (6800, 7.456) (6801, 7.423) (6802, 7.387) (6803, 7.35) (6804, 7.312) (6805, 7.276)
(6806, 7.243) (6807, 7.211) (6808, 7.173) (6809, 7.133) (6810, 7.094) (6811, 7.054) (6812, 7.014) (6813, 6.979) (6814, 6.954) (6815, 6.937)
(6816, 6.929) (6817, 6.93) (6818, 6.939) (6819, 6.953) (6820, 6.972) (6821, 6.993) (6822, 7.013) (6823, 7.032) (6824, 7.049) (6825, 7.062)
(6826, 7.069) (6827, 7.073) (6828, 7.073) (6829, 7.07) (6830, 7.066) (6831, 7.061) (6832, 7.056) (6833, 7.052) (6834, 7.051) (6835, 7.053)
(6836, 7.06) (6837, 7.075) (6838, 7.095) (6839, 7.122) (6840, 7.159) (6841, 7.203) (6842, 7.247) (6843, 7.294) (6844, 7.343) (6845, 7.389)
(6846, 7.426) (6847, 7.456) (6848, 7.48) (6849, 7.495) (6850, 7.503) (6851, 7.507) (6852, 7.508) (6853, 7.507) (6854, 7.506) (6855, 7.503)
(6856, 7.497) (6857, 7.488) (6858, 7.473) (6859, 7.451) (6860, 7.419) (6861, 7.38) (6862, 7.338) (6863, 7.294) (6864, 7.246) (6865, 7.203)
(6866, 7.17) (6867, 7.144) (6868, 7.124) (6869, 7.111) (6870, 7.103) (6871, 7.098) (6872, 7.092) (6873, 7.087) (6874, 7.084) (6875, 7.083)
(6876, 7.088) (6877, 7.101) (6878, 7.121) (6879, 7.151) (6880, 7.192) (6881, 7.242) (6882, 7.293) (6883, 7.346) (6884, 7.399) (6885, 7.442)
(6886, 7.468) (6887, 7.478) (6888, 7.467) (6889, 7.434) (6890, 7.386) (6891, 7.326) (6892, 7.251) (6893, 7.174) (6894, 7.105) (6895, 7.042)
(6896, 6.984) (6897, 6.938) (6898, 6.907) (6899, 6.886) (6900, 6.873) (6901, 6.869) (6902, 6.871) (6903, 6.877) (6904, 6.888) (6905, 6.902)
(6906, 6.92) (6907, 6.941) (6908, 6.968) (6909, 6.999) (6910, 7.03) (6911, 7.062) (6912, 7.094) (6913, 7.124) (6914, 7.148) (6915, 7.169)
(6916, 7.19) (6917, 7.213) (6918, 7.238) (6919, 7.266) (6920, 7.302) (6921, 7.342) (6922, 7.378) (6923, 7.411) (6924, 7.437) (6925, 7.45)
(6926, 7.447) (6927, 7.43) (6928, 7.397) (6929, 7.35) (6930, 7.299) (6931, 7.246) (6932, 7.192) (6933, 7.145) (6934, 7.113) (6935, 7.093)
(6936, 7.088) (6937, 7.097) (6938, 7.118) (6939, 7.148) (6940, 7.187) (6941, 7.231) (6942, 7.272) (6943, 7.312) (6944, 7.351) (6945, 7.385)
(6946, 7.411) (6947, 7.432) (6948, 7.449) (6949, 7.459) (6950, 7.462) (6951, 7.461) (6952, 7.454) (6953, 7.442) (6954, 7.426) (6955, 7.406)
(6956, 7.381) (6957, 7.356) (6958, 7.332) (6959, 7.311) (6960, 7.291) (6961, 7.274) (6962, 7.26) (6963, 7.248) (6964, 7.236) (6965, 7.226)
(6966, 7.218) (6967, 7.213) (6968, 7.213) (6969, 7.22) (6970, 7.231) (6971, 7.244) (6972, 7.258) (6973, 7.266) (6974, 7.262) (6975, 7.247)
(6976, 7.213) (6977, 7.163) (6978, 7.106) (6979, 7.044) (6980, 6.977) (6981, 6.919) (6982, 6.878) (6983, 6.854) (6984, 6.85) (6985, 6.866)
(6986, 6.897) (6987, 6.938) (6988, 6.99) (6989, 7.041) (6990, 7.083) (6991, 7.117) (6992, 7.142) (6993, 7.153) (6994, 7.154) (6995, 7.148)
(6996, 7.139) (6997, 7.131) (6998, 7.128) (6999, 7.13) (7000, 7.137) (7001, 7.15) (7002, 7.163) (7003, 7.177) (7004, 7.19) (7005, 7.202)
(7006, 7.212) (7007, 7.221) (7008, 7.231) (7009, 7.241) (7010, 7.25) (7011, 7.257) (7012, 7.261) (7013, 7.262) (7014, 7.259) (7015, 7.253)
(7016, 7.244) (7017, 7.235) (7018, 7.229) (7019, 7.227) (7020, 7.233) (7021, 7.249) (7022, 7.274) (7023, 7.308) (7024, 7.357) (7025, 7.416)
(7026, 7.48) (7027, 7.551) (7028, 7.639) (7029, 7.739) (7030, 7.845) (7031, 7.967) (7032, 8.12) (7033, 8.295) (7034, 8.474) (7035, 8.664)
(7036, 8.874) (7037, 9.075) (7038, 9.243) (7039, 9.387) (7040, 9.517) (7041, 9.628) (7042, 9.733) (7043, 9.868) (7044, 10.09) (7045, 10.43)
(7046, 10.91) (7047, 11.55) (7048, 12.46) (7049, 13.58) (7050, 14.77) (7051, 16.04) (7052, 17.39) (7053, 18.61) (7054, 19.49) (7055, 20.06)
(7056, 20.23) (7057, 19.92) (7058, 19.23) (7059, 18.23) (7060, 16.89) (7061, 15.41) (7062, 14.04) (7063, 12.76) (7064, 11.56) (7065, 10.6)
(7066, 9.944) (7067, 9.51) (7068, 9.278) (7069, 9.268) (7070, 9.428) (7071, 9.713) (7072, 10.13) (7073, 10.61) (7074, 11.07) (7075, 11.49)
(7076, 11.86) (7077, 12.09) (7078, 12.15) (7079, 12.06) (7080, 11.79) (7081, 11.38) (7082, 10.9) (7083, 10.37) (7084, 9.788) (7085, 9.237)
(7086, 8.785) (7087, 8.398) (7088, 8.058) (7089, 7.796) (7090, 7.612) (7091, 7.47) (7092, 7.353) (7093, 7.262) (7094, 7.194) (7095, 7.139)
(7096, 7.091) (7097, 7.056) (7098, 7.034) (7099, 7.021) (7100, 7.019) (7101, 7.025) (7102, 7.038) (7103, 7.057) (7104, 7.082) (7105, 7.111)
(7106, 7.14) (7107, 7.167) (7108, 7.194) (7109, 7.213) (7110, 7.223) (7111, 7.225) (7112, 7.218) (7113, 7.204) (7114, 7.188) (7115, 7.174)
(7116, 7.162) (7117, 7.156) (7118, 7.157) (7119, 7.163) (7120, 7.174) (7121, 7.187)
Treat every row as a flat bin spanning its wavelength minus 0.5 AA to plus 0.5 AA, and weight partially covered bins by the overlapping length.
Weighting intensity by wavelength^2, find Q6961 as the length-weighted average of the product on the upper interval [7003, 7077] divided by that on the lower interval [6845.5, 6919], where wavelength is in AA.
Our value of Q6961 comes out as 1.51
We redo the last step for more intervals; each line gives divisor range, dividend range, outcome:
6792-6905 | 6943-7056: 1.20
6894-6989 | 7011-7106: 1.45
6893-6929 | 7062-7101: 1.40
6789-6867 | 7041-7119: 1.55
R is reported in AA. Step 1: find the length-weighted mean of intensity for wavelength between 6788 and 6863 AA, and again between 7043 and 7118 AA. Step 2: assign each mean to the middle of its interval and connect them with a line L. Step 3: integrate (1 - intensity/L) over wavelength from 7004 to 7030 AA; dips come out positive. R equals 6.4 AA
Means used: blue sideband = 7.24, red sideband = 10.5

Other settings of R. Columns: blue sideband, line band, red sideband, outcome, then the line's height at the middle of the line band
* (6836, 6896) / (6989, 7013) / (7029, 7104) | 6.2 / 9.67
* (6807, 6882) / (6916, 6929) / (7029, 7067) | 2.7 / 9.25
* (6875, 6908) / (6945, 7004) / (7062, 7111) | 5.4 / 7.93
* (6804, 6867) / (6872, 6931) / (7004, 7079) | 7.7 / 8.26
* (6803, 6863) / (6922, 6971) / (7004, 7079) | 9.2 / 9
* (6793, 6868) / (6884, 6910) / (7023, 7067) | 4.7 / 8.67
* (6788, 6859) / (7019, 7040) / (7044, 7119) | 3.9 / 9.82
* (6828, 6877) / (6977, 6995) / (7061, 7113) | 2.7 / 8.27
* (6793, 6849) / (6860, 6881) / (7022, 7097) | 2.0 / 7.94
